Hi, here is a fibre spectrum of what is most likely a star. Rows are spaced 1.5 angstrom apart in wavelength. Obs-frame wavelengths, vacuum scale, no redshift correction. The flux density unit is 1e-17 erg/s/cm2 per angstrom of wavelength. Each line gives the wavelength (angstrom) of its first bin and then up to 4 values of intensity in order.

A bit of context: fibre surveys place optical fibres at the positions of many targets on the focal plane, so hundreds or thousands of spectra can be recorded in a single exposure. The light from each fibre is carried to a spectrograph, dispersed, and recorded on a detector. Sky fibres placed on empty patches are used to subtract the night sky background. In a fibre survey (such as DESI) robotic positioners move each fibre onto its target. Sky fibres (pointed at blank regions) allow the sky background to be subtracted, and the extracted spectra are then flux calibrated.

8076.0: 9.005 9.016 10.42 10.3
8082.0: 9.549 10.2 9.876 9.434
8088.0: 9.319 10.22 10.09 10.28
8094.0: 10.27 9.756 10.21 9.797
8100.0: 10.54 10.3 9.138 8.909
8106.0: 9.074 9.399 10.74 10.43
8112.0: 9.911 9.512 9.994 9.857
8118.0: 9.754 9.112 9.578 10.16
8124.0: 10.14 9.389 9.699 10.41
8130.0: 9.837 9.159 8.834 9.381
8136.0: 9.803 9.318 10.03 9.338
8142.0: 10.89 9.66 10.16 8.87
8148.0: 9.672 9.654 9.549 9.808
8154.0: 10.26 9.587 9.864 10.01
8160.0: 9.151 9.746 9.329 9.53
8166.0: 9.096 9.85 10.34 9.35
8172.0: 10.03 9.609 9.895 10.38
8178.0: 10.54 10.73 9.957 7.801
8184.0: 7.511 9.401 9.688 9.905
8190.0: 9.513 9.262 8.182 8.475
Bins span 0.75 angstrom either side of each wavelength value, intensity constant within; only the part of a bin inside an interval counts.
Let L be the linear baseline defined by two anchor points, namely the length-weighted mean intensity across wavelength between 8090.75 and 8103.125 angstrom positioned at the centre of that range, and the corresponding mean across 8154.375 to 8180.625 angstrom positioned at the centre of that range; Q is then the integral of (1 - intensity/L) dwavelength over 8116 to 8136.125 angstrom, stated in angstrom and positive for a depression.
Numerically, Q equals 0.7 angstrom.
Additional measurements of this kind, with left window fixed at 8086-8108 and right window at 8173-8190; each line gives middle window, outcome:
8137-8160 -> -0.2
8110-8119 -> -0.1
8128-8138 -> 0.2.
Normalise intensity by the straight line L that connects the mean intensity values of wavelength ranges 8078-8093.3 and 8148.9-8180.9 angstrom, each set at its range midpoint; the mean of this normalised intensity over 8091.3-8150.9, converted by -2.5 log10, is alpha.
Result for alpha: 0.01 mag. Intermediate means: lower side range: 9.95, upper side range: 9.83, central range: 9.77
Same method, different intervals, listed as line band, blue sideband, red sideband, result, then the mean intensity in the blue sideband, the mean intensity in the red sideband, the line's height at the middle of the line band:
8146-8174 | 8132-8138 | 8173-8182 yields 0.016 mag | 9.33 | 10.1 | 9.8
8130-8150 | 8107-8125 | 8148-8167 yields 0.015 mag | 9.88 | 9.64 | 9.74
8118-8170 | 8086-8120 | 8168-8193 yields 0.002 mag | 9.84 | 9.58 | 9.7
